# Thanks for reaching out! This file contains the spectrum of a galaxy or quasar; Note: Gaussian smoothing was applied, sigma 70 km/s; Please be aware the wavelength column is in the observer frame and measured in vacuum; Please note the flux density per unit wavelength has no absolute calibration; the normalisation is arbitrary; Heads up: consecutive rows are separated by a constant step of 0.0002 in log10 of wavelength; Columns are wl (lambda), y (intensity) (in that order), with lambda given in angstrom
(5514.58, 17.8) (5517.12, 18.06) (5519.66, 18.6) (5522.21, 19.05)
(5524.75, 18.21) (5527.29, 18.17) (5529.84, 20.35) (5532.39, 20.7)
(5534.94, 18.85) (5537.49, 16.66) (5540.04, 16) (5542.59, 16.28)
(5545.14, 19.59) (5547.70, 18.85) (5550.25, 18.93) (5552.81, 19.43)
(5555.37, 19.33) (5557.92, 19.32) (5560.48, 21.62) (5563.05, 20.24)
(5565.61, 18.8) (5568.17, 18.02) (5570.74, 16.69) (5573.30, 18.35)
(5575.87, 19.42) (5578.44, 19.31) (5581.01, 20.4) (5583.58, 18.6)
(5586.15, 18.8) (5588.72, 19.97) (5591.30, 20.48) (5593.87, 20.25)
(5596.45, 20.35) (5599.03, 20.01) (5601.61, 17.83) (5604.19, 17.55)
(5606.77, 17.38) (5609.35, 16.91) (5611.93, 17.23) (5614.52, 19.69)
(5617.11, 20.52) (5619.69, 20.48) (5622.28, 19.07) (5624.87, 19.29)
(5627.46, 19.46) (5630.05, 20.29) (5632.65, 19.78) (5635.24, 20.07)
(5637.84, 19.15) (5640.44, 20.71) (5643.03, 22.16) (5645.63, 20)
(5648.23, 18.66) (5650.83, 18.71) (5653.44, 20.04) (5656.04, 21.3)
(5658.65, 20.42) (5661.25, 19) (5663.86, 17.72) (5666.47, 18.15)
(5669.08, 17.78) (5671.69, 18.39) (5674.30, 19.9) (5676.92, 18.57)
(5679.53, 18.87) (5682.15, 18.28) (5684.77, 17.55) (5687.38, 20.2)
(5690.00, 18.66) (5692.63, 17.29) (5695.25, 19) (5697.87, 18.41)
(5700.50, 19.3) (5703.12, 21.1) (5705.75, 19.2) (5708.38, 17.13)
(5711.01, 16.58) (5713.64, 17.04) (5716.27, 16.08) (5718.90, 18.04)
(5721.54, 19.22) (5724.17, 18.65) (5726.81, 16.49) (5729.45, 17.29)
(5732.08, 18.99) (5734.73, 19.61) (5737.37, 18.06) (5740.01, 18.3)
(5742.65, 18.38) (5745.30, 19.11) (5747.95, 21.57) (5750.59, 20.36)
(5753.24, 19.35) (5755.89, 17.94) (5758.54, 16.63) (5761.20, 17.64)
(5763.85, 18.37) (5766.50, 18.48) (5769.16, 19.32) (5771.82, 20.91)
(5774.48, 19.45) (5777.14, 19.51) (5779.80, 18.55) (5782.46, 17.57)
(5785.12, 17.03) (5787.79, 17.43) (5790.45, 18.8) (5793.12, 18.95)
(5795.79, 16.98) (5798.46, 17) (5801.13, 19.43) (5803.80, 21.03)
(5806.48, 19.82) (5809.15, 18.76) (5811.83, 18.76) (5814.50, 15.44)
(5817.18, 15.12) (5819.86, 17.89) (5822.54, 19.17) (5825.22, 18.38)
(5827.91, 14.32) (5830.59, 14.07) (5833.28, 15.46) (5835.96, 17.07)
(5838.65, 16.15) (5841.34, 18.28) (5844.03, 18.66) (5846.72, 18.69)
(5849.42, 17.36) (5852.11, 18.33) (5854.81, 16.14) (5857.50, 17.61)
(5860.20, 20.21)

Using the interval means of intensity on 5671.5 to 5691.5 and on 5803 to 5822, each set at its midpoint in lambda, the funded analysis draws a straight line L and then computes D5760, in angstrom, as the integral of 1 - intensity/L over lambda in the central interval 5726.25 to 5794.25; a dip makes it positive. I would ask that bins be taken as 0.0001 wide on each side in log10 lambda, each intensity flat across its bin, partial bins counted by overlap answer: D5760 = -1.02 angstrom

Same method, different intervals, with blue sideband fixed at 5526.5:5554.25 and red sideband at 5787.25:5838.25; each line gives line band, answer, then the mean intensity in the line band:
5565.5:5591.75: -0.8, 18.9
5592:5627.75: -1.4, 19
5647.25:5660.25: -1.2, 19.8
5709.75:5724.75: 0.3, 17.6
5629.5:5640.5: -1.0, 19.9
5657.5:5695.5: -1.3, 18.6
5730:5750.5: -1.5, 19.2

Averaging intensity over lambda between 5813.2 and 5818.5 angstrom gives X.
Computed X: 15.3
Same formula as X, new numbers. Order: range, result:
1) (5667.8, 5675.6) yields 18.7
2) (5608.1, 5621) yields 19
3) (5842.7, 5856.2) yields 17.8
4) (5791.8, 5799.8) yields 17.6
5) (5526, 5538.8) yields 18.9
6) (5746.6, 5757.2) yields 19.8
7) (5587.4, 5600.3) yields 20.2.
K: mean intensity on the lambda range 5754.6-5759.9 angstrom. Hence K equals 17.3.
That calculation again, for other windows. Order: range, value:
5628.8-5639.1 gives 19.8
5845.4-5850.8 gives 18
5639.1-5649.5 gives 20.4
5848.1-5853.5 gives 17.8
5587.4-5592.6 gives 20.2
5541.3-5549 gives 18.2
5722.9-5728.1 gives 17.6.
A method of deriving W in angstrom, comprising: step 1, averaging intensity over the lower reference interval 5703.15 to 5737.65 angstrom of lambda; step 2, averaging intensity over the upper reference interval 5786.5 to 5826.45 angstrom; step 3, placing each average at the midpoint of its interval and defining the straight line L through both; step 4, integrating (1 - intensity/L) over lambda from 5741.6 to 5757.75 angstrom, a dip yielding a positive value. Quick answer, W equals -1.2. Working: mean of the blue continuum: 18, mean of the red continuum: 18.2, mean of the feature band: 19.4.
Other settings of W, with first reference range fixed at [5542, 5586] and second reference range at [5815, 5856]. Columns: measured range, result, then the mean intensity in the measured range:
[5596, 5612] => 0.52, 18.1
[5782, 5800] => -0.41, 17.7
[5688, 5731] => -0.46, 18.1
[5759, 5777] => -1.50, 18.9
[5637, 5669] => -2.14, 19.6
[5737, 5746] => -0.39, 18.5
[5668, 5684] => -0.36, 18.6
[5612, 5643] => -2.16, 19.9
